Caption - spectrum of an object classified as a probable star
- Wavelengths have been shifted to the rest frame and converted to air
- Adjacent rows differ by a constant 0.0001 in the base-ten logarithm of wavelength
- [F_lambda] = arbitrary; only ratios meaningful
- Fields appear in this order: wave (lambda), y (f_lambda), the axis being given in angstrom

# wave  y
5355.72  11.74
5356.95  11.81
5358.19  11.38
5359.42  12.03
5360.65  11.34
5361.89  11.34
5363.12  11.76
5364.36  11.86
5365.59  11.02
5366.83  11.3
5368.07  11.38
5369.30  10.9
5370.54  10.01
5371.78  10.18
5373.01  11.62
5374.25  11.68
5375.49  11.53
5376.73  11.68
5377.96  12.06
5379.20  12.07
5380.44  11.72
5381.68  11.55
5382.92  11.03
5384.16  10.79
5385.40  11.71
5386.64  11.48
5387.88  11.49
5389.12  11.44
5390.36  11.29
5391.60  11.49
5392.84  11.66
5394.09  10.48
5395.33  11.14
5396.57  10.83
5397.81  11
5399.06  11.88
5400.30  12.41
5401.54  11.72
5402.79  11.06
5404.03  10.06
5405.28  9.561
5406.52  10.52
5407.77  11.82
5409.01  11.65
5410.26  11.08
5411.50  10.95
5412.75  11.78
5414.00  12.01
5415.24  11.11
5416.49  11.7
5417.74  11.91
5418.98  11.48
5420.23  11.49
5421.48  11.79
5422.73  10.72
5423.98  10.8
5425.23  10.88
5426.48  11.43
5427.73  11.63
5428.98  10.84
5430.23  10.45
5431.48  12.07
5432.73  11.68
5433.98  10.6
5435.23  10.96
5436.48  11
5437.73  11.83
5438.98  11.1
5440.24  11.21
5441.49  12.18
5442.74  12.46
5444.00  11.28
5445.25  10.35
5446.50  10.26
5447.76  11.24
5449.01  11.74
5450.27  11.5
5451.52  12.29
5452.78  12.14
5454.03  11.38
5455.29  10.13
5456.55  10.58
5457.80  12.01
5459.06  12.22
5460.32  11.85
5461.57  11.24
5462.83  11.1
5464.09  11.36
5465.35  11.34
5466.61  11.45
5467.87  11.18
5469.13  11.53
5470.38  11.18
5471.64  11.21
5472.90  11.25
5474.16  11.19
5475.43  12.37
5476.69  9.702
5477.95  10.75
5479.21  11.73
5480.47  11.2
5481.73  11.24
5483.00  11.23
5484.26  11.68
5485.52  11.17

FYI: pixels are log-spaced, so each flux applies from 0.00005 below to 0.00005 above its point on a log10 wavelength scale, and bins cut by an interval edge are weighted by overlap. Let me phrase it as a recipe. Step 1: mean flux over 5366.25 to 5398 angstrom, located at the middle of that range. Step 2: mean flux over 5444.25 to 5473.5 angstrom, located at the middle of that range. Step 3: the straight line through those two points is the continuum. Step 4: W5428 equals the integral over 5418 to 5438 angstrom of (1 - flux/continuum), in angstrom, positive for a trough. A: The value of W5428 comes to 0.2 angstrom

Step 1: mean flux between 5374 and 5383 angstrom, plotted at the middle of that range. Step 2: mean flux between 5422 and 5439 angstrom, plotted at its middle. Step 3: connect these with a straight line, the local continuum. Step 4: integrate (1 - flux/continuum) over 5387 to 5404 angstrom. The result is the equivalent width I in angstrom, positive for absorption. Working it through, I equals 0.28 angstrom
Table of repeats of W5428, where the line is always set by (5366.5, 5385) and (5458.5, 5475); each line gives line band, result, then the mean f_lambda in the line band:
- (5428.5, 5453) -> 0.0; 11.4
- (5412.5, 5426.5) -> -0.1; 11.4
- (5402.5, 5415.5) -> 0.3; 11.1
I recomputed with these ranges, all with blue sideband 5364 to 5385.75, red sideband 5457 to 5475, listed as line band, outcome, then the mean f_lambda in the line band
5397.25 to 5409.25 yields 0.22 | 11.2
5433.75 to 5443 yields -0.01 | 11.4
